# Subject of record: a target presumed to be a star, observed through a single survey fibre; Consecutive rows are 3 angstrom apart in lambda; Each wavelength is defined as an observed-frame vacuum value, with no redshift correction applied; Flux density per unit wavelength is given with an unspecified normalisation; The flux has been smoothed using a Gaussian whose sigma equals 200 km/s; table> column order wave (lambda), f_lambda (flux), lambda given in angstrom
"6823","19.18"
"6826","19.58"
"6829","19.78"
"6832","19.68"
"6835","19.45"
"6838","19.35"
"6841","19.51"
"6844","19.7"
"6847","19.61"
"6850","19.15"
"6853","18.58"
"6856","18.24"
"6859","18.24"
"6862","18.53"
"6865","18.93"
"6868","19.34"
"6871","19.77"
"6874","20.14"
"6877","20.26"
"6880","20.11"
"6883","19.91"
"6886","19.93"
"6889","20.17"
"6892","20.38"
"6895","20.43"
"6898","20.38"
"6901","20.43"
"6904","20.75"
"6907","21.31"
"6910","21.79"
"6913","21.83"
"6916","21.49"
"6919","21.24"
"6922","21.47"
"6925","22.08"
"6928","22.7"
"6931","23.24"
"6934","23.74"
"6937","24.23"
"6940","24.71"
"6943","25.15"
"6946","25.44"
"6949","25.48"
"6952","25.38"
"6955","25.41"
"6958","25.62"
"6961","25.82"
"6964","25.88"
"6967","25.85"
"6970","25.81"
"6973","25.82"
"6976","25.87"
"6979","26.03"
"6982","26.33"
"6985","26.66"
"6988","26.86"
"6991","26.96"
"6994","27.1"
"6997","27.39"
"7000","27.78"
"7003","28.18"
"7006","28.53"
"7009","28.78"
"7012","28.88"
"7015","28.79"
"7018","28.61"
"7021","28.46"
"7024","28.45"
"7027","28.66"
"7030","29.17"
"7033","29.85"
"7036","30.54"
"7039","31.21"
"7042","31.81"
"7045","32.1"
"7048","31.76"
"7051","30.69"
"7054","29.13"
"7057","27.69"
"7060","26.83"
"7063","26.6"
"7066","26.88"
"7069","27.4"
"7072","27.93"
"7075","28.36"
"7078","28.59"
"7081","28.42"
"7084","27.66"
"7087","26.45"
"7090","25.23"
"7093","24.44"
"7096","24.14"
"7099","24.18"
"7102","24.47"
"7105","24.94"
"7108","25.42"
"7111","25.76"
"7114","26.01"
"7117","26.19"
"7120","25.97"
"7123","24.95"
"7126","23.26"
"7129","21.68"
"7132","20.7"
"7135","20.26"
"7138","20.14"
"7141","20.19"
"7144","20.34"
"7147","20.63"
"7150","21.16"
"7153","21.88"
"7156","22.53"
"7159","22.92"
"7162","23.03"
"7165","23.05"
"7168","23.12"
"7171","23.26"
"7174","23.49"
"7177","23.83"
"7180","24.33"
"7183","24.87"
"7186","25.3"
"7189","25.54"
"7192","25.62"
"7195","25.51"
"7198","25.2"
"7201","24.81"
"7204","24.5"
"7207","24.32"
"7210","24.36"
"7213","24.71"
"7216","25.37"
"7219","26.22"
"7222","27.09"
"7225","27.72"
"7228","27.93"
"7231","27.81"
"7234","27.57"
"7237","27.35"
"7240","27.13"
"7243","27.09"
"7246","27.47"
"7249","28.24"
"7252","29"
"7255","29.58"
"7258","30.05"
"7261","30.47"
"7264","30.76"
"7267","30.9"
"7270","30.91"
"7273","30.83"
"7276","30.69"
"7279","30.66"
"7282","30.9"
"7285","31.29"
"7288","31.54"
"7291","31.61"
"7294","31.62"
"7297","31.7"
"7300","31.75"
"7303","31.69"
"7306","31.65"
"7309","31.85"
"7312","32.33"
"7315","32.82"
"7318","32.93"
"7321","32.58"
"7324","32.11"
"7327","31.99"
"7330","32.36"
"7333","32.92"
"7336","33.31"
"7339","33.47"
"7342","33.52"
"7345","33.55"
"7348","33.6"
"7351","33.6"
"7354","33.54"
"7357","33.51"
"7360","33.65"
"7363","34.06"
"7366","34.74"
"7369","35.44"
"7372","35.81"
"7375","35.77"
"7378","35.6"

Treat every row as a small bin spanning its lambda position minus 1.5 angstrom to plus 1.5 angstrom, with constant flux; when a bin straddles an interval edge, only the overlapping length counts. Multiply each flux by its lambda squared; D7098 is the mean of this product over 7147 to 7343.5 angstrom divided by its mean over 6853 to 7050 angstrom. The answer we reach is 1.24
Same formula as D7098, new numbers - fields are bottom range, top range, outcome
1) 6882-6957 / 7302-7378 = 1.68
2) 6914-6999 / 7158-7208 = 1.04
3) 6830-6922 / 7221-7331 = 1.70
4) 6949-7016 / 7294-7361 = 1.35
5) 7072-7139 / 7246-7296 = 1.28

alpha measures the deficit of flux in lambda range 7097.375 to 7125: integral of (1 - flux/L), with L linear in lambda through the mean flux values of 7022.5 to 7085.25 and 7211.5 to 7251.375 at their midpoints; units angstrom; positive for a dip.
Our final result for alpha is 3.0 angstrom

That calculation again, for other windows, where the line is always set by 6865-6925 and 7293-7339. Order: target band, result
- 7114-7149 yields 6.2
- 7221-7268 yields 2.8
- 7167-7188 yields 3.2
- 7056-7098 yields -2.0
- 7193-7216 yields 3.4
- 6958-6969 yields -1.6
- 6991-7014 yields -4.4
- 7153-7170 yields 3.1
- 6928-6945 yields -1.9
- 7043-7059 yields -3.4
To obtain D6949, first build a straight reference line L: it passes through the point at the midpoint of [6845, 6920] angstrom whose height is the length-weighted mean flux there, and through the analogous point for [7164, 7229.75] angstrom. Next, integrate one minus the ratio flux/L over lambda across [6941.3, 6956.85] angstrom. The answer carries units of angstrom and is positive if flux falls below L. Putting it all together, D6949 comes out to -3.16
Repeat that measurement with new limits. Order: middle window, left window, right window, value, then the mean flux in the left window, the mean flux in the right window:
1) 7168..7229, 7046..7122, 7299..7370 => 9.4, 26.9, 33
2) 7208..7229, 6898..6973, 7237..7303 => 2.2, 23.6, 30.2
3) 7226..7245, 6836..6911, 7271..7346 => 1.6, 19.8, 32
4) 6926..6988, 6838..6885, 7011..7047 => 0.0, 19.3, 29.8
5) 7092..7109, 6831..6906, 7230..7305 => 0.7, 19.6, 30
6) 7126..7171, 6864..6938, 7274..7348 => 9.9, 21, 32.1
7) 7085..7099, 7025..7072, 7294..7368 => 2.2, 29.3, 32.9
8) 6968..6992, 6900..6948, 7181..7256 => -3.0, 22.7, 26.4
